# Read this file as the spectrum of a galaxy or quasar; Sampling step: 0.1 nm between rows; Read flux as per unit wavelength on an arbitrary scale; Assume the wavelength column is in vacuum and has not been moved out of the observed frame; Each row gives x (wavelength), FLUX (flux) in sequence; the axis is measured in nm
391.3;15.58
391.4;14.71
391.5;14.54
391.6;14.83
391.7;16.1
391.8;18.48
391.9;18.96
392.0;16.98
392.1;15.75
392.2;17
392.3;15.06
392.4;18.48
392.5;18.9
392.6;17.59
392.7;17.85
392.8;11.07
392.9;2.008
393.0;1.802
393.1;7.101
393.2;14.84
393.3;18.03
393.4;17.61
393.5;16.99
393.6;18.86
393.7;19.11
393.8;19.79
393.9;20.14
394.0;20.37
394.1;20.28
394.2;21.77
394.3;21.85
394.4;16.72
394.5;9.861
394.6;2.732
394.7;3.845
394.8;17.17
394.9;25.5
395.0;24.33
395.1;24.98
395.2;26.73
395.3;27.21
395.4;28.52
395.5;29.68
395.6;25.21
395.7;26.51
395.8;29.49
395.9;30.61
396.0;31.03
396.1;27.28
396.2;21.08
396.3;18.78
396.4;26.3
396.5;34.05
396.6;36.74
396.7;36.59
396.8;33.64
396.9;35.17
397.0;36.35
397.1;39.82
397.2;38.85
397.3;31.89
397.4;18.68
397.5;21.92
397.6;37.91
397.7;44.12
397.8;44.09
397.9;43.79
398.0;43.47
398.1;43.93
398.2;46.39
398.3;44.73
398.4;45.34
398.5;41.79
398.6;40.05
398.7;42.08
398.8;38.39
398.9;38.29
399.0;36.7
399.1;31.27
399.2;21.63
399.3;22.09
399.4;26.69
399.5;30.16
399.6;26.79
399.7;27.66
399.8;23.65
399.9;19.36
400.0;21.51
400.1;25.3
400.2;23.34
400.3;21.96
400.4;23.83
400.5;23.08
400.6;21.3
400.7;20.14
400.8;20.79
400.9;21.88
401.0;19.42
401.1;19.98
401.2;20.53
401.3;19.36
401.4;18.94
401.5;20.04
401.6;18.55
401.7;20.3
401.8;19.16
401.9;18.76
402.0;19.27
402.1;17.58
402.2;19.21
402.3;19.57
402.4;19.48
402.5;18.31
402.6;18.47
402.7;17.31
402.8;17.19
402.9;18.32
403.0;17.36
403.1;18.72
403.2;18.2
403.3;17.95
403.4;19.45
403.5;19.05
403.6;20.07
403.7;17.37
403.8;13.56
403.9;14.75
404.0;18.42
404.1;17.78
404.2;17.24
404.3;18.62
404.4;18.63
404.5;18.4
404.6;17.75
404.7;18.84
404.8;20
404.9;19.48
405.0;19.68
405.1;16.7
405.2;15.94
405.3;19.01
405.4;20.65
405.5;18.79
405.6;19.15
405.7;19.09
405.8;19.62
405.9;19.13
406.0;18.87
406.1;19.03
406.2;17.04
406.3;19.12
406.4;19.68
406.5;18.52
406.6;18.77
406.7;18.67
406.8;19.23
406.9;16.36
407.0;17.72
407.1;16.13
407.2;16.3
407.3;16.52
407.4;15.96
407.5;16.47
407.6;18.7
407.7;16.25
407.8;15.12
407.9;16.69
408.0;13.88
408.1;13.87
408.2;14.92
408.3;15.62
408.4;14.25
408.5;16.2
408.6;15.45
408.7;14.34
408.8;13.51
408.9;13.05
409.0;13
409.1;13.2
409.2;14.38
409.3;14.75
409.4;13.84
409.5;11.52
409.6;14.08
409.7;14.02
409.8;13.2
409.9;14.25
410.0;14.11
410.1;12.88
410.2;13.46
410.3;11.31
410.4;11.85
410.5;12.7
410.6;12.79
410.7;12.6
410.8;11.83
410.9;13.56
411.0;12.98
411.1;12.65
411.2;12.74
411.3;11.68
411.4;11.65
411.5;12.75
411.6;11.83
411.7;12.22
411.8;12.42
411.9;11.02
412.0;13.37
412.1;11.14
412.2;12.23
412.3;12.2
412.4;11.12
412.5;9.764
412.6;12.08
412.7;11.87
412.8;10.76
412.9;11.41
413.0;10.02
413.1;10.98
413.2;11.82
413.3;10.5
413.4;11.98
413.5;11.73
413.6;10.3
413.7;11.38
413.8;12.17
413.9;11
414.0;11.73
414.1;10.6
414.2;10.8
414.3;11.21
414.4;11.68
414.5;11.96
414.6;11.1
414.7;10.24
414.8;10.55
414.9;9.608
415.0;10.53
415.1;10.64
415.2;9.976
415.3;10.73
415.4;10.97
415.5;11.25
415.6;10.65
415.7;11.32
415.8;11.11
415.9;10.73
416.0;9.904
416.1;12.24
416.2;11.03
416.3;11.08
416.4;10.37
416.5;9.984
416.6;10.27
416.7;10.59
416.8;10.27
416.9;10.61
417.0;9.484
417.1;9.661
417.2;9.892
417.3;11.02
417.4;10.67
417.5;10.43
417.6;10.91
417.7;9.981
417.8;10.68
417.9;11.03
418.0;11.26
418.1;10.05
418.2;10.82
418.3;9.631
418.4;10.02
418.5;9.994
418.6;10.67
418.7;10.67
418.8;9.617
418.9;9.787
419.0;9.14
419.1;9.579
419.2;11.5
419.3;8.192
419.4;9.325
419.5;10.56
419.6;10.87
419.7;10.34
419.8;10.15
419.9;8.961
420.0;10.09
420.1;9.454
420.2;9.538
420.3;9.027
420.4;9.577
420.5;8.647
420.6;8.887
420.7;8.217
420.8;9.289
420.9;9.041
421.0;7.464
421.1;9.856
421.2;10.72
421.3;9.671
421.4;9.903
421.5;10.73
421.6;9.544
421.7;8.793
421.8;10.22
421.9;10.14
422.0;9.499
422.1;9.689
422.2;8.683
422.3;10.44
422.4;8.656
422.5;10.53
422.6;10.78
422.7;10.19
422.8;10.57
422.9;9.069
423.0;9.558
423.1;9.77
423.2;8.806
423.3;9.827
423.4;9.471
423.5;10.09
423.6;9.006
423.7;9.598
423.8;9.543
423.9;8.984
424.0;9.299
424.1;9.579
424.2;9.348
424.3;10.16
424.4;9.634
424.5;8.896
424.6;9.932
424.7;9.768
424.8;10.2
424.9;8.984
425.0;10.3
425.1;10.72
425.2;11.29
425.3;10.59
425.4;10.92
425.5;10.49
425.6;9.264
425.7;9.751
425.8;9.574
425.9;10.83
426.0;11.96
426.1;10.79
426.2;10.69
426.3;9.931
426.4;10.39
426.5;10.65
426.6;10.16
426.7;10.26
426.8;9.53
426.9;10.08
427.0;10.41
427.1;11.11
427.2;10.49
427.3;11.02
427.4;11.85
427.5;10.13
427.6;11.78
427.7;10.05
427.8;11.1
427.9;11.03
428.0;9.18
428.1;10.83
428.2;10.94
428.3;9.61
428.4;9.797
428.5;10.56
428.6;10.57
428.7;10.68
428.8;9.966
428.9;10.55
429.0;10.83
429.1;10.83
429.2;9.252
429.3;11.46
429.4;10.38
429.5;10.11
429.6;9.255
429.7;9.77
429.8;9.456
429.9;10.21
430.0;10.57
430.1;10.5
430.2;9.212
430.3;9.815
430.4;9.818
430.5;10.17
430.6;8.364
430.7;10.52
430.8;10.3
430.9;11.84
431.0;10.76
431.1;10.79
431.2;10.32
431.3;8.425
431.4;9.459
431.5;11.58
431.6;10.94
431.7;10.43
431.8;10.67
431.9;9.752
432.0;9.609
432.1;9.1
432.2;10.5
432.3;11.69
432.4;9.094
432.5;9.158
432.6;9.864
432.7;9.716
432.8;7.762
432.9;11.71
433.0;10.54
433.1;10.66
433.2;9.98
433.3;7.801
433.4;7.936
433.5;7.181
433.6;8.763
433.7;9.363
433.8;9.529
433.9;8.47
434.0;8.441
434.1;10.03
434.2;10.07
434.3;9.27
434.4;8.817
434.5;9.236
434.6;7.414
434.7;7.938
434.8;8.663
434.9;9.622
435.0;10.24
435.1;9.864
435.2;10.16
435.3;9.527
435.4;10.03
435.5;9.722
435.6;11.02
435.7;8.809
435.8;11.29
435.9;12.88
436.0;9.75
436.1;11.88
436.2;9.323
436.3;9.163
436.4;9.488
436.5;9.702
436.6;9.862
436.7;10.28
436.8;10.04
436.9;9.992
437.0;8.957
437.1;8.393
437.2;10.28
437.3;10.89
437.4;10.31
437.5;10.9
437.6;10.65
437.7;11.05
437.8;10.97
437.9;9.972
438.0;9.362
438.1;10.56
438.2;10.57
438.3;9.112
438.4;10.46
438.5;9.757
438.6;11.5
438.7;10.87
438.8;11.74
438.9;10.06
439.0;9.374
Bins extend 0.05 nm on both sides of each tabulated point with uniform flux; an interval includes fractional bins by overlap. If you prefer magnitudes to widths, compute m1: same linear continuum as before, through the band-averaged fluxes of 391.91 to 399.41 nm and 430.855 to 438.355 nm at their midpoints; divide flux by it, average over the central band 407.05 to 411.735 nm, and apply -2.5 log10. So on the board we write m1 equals 0.413 mag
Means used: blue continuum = 26.1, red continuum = 9.84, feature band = 13.9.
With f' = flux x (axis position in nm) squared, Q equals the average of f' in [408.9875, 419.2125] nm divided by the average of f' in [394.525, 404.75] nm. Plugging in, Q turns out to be 0.48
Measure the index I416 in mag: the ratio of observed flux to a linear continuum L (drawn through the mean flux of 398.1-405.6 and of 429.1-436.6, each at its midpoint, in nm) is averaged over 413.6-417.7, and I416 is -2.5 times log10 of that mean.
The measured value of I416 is 0.499 mag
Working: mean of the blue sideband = 22.8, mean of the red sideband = 9.8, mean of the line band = 10.7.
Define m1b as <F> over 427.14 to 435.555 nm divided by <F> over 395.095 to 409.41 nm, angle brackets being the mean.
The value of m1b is 0.43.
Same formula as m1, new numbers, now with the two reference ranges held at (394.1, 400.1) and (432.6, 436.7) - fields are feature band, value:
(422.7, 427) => 0.43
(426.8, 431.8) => 0.20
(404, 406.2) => 0.34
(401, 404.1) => 0.40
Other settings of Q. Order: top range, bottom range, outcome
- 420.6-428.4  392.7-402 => 0.44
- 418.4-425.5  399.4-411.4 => 0.60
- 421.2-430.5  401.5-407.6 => 0.61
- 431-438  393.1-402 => 0.44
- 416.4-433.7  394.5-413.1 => 0.54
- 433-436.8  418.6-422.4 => 1.06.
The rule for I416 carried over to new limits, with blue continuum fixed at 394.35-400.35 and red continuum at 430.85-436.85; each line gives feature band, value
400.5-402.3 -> 0.36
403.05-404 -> 0.43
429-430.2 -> 0.19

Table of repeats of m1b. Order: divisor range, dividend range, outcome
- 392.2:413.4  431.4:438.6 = 0.49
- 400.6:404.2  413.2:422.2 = 0.55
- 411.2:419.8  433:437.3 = 0.88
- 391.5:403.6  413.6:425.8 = 0.42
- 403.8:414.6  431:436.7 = 0.66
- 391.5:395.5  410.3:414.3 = 0.68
